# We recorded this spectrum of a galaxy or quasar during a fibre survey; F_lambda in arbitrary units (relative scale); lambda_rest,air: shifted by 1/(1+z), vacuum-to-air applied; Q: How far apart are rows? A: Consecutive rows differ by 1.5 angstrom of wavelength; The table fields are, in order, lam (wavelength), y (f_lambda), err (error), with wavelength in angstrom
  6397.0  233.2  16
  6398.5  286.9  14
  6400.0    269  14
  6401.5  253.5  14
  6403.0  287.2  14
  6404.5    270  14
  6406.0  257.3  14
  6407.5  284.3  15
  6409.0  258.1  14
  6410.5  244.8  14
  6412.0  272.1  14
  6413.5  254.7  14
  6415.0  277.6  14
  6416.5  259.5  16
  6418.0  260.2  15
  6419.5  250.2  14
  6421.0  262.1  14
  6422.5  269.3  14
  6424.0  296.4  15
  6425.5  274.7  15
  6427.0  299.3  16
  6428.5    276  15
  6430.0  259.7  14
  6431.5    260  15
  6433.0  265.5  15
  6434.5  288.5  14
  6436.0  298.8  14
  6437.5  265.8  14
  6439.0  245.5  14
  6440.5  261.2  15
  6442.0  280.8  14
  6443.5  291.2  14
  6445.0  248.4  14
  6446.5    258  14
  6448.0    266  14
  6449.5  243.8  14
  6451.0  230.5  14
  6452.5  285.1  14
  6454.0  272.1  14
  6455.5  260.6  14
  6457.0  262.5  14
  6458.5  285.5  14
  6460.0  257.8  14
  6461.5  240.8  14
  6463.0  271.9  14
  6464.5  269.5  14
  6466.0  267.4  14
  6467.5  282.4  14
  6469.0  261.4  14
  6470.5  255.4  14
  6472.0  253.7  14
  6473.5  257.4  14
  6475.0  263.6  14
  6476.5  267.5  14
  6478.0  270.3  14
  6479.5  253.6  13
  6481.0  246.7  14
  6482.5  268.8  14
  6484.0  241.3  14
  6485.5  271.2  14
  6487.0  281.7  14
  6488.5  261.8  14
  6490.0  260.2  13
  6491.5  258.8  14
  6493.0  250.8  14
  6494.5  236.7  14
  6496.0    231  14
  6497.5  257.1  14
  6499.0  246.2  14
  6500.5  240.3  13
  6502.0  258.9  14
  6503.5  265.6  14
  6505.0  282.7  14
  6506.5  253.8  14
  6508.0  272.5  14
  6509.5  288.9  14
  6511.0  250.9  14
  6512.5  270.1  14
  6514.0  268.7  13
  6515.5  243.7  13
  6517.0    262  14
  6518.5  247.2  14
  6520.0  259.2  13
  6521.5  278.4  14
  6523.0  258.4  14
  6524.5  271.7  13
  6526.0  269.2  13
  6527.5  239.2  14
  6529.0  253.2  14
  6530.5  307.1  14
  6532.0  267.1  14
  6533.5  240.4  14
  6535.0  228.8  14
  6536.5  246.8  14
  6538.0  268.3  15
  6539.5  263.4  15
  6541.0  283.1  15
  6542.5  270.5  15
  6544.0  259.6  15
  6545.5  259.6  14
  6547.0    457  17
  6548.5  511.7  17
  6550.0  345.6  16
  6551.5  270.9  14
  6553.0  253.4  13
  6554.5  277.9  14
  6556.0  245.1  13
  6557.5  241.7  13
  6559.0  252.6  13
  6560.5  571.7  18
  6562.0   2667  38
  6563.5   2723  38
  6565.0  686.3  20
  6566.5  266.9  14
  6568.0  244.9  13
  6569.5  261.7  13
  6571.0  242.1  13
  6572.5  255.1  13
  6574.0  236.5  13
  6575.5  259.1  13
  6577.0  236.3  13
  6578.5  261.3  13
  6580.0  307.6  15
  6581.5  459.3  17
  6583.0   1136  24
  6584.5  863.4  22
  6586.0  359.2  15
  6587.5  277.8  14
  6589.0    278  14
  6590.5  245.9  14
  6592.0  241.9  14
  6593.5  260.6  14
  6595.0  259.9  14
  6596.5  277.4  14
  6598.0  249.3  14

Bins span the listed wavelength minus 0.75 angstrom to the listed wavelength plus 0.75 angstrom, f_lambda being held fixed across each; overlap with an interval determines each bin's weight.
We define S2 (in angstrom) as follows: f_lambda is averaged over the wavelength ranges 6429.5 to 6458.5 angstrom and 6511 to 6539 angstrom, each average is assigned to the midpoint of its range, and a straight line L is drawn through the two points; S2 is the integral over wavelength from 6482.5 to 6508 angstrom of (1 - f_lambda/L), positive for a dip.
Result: 0.5 angstrom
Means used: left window 266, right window 260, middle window 257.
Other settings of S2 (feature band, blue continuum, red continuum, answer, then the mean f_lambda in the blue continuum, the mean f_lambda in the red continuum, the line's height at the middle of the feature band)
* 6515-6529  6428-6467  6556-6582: 6.20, 266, 590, 464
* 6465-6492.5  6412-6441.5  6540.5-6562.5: 6.69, 270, 455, 347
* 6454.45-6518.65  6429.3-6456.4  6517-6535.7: 0.53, 266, 260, 263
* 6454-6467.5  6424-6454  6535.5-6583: 1.77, 269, 473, 306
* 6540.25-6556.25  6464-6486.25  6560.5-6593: 5.93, 262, 593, 500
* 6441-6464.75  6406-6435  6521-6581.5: 3.17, 269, 415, 305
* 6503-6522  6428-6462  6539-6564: 8.15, 265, 579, 464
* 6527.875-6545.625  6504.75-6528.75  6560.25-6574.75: 8.01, 263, 824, 484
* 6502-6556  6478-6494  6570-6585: 8.88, 260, 416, 333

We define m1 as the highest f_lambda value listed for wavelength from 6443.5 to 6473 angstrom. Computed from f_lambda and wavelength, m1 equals 291.2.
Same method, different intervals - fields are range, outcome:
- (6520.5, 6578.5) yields 2723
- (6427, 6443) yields 299.3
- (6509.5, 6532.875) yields 307.1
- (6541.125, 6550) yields 511.7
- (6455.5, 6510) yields 288.9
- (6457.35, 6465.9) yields 285.5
